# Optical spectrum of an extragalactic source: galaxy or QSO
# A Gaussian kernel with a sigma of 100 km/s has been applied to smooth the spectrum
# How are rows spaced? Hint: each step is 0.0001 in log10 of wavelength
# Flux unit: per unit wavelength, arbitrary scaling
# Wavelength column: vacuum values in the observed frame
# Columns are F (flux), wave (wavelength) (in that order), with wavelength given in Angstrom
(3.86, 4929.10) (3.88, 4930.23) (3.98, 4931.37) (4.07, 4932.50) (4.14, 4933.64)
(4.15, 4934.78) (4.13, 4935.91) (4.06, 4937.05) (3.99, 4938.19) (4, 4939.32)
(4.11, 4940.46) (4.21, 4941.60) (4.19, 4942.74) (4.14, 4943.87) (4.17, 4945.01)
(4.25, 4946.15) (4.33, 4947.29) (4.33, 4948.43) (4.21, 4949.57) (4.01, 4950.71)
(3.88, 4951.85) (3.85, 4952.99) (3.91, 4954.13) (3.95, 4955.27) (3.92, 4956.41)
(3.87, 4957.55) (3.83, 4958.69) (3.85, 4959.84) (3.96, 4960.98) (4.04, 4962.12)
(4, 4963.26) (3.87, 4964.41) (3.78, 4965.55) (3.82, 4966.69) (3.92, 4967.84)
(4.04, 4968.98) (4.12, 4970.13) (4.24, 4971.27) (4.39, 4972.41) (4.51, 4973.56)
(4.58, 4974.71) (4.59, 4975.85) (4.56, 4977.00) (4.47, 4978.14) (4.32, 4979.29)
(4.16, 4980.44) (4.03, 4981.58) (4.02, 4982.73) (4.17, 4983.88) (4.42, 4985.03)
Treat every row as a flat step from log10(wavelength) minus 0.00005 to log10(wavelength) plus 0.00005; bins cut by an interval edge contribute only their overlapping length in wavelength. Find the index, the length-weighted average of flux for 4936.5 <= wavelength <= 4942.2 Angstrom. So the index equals 4.07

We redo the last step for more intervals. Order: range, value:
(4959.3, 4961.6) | 3.92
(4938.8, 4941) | 4.05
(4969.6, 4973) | 4.26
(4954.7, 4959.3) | 3.89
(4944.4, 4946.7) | 4.2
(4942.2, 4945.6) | 4.17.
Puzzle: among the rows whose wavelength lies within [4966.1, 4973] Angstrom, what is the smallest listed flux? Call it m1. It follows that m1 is 3.82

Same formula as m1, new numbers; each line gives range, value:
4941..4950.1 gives 4.14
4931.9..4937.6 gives 4.06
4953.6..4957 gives 3.91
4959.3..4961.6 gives 3.85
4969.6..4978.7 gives 4.12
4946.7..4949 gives 4.33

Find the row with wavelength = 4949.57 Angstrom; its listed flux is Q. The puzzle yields 4.21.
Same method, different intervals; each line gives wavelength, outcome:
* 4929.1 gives 3.86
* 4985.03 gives 4.42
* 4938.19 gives 3.99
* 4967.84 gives 3.92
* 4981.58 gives 4.03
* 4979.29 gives 4.32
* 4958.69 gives 3.83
